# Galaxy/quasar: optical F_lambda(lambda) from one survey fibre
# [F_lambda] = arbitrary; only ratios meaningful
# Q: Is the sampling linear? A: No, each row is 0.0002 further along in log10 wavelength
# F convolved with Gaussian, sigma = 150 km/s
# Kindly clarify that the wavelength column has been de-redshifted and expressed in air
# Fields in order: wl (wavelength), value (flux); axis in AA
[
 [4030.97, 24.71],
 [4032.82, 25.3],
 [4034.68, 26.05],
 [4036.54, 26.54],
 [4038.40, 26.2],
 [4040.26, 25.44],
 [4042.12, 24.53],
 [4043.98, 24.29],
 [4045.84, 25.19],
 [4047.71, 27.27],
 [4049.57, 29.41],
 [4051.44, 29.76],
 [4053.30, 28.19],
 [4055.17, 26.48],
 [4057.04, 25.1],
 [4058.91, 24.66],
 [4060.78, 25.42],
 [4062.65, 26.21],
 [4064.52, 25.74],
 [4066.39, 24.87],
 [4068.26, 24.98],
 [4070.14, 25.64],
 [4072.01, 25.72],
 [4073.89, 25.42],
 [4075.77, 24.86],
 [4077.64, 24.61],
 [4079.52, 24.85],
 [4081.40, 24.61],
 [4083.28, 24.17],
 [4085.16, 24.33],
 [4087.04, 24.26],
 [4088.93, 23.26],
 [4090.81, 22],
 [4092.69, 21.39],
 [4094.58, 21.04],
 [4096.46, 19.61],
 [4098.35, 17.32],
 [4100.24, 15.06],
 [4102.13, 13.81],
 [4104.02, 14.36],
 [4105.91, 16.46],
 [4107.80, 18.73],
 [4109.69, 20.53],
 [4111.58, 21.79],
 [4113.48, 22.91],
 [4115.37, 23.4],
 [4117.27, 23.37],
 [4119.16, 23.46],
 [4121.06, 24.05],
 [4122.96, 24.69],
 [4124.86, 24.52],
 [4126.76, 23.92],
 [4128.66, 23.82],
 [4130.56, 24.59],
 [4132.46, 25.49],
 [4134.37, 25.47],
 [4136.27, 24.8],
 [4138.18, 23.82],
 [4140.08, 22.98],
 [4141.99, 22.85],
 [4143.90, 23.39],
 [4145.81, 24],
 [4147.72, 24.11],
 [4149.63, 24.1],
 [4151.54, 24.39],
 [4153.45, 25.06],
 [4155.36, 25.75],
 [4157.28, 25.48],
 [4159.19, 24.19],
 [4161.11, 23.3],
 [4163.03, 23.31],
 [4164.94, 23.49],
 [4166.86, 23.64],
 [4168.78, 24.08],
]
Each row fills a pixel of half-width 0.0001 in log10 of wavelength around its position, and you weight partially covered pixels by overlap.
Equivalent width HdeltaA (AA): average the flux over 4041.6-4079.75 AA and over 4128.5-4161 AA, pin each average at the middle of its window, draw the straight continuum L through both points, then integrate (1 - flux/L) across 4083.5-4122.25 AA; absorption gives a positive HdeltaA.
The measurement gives 6.9 AA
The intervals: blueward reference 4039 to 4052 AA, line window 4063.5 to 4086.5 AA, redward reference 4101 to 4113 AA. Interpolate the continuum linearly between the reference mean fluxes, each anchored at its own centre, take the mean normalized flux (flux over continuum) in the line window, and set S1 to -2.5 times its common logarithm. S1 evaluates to -0.12 mag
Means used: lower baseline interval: 26.5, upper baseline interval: 17.8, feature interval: 25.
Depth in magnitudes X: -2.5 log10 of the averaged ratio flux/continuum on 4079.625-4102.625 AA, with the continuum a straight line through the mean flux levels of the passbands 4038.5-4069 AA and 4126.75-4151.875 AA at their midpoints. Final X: 0.19 mag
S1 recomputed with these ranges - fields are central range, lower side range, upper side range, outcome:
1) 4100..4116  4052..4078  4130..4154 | 0.312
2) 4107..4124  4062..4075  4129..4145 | 0.091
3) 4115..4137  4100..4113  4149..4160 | -0.185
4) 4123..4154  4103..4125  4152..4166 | -0.056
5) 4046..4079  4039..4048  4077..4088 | -0.053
